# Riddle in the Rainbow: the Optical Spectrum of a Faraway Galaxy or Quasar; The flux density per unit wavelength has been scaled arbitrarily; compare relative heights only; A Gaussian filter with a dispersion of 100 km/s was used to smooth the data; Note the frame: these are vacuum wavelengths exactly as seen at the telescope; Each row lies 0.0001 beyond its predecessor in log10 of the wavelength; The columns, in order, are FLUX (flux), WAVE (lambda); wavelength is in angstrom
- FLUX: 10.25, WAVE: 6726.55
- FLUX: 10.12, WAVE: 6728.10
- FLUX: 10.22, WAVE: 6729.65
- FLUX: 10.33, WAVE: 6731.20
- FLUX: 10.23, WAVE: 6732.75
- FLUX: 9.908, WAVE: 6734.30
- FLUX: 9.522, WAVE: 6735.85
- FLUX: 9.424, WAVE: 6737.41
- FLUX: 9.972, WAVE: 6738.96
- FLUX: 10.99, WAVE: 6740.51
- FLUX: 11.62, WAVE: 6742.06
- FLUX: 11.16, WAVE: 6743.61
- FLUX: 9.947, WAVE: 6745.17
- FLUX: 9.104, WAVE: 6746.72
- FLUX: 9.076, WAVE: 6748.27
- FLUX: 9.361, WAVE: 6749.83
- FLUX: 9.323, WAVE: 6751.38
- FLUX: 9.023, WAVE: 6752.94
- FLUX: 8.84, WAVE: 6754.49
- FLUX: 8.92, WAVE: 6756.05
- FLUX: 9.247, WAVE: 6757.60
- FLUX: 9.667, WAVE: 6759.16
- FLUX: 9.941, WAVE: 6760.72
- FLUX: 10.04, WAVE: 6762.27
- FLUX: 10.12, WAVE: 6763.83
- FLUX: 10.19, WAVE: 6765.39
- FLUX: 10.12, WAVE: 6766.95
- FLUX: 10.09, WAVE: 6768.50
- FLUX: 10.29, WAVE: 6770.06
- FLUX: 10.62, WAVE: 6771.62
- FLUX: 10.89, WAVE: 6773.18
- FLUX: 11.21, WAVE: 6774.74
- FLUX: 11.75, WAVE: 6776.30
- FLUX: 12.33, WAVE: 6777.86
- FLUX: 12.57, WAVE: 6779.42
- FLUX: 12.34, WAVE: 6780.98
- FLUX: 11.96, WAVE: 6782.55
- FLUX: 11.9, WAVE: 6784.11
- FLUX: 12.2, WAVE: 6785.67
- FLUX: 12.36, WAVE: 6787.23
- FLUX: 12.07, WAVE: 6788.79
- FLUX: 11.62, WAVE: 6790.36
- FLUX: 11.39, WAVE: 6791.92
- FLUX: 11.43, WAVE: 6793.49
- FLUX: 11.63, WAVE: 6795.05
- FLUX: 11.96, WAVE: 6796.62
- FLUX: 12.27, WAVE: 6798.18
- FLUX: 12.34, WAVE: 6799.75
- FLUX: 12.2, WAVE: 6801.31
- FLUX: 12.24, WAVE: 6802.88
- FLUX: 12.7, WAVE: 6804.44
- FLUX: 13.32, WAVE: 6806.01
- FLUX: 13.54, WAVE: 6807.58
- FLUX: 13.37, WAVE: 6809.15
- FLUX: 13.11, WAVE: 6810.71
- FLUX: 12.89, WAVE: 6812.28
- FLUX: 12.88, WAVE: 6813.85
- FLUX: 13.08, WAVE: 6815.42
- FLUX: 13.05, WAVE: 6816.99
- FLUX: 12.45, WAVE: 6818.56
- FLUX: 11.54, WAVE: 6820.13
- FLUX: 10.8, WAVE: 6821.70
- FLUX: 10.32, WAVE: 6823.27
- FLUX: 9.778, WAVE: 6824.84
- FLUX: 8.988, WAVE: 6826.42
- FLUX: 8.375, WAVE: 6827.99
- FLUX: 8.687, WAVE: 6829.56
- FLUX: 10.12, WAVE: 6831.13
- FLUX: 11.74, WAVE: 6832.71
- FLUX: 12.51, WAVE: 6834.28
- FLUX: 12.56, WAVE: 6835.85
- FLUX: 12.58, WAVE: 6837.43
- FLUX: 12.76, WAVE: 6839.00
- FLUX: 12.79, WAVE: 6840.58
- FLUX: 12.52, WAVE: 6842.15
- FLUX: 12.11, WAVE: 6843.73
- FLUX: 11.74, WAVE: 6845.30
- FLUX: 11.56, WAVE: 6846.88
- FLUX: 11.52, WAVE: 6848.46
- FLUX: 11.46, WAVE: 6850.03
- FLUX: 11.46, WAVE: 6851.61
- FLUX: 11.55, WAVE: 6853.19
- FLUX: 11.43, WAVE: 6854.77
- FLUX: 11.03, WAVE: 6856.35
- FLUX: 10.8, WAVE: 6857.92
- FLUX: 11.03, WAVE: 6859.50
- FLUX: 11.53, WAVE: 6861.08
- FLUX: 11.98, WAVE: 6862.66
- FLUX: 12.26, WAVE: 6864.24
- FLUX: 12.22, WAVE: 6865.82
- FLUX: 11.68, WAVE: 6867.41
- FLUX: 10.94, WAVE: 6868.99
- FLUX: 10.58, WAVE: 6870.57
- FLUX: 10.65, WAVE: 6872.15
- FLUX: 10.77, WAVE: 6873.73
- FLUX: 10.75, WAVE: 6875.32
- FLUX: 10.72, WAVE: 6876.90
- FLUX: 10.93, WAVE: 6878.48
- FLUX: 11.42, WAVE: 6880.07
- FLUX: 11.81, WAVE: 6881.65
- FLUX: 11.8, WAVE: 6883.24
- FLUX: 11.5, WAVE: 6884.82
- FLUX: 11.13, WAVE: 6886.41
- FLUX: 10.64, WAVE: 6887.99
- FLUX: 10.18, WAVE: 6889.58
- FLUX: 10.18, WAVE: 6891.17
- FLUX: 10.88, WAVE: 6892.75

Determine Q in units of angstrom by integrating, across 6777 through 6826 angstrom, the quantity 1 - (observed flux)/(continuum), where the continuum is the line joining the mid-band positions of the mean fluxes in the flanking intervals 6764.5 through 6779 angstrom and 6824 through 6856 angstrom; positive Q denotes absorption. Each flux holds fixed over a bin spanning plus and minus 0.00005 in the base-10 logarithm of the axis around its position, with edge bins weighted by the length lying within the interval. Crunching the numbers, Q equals -4.9 angstrom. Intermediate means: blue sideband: 10.9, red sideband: 11.3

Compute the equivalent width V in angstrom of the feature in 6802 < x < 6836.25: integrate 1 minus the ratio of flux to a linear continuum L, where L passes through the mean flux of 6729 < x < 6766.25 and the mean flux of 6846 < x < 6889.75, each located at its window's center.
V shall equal -3.3 angstrom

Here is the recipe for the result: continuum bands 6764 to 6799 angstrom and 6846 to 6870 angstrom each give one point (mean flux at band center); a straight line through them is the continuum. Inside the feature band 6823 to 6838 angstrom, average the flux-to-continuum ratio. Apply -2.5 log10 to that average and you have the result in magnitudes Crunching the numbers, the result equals 0.09 mag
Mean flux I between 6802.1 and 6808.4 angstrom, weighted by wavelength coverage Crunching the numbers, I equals 12.9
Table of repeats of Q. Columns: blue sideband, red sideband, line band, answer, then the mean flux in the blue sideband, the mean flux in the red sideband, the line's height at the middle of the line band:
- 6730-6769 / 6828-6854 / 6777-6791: -2.2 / 9.85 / 11.6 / 10.5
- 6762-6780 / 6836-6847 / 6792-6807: -1.0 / 10.9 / 12.4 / 11.5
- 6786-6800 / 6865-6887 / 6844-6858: 0.0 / 11.9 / 11.2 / 11.4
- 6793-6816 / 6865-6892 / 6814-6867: 1.6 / 12.6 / 11.1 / 11.9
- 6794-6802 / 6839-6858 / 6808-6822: -0.8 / 12.1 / 11.7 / 12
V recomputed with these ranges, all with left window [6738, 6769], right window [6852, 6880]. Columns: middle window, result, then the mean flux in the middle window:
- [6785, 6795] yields -1.5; 11.8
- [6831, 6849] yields -2.0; 12.1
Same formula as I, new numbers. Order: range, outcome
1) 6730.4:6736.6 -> 10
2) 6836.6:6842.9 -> 12.7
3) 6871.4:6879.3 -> 10.8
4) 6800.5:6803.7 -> 12.3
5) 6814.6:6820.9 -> 12.5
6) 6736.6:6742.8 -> 10.5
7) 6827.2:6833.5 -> 9.74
